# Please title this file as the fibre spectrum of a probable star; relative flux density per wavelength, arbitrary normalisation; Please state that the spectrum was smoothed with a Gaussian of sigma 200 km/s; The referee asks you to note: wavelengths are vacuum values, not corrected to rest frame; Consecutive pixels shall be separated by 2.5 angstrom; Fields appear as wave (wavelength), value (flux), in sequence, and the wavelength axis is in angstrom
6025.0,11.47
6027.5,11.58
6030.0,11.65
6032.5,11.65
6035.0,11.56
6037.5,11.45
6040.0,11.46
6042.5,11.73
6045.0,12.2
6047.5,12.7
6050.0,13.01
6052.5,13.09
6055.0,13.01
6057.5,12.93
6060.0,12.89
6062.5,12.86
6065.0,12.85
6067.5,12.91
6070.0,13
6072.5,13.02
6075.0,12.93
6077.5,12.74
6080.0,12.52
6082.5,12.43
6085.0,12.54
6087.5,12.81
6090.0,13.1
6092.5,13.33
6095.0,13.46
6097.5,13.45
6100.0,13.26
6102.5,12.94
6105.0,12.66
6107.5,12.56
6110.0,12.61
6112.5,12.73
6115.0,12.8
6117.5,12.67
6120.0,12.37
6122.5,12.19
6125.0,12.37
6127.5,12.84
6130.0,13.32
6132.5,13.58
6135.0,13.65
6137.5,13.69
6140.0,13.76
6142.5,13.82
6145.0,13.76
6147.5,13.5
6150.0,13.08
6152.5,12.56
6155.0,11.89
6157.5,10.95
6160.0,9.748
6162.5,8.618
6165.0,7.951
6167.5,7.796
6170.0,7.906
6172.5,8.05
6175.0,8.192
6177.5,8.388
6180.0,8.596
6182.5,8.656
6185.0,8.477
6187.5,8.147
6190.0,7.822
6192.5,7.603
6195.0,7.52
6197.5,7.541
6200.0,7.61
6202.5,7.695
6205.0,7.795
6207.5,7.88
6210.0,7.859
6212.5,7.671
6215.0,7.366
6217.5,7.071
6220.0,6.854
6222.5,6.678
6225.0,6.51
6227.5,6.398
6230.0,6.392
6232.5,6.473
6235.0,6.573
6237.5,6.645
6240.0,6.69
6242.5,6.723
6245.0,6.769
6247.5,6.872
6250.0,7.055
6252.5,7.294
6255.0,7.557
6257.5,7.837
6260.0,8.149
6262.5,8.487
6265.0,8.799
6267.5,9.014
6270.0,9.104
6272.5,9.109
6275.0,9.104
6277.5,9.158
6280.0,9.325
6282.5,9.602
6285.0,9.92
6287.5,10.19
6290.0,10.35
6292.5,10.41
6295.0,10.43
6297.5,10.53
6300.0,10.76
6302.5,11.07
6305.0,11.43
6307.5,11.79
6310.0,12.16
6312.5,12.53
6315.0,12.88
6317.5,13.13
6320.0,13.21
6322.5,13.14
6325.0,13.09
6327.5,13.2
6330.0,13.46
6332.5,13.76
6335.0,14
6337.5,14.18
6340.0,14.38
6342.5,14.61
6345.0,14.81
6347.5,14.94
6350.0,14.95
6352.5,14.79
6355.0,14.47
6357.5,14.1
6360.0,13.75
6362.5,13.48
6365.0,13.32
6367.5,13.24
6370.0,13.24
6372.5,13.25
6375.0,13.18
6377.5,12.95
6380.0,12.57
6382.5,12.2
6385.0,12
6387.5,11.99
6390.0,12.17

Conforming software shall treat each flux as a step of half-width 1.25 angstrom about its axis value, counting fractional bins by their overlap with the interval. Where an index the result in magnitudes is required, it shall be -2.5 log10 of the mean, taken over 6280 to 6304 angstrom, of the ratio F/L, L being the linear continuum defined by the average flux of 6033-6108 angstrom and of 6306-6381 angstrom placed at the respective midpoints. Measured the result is 0.28 mag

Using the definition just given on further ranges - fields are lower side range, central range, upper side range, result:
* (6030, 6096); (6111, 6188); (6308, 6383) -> 0.152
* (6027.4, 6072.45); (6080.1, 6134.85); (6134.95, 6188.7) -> -0.133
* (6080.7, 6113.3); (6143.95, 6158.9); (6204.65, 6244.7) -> -0.209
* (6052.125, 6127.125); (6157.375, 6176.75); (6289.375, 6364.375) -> 0.451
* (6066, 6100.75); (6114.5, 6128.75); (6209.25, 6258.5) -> -0.099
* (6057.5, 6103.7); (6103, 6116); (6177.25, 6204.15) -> -0.093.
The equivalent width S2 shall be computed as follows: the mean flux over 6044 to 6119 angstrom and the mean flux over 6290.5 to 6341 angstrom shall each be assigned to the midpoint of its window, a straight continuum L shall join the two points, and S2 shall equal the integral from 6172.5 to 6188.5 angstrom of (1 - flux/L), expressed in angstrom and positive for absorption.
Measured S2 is 5.4 angstrom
